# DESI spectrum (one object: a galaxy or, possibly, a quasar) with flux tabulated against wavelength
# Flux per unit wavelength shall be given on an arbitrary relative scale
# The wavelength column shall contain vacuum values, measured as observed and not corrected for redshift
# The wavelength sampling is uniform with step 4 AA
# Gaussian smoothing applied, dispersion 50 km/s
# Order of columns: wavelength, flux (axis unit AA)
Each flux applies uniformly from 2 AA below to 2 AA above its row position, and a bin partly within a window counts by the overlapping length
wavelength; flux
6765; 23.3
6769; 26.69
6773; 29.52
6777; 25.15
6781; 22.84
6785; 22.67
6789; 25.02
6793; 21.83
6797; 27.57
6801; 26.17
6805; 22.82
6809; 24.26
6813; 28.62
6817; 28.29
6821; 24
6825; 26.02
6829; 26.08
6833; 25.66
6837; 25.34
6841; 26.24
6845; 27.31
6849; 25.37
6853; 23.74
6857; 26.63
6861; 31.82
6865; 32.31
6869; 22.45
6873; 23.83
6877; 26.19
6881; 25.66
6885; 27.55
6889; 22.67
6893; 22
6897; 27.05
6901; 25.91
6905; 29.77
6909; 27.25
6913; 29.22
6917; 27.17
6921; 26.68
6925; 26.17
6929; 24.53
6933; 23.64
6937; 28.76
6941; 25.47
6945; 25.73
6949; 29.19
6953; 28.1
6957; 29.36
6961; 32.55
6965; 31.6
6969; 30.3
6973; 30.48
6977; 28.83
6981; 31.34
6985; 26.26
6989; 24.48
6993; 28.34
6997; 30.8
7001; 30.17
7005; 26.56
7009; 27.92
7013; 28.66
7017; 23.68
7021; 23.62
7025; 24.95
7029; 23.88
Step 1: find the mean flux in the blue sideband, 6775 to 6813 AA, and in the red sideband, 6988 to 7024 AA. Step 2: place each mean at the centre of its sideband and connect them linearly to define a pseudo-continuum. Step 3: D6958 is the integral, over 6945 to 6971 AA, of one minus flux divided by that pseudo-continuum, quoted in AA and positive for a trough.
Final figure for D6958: -3.2 AA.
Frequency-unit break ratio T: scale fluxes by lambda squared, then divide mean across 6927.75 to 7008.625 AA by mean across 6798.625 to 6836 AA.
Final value 1.15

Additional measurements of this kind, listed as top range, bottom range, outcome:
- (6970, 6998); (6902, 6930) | 1.07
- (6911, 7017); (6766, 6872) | 1.13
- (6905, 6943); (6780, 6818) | 1.11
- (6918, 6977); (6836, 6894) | 1.10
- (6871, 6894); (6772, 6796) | 1.04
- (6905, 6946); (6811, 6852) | 1.04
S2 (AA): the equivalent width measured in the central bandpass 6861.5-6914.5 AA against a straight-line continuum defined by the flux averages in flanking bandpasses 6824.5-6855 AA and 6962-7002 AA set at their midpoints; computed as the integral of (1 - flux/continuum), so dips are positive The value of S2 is 1.0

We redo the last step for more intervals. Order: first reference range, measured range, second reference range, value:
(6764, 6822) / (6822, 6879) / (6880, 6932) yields -1.2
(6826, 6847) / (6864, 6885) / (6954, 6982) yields 1.1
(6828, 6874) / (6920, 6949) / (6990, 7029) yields 0.7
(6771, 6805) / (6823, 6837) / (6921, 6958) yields -0.2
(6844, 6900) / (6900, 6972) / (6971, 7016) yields -1.6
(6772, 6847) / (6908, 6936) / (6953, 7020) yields 1.1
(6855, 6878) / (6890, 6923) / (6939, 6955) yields 0.5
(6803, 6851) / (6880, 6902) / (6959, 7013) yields 1.7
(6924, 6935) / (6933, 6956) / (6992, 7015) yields -1.5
